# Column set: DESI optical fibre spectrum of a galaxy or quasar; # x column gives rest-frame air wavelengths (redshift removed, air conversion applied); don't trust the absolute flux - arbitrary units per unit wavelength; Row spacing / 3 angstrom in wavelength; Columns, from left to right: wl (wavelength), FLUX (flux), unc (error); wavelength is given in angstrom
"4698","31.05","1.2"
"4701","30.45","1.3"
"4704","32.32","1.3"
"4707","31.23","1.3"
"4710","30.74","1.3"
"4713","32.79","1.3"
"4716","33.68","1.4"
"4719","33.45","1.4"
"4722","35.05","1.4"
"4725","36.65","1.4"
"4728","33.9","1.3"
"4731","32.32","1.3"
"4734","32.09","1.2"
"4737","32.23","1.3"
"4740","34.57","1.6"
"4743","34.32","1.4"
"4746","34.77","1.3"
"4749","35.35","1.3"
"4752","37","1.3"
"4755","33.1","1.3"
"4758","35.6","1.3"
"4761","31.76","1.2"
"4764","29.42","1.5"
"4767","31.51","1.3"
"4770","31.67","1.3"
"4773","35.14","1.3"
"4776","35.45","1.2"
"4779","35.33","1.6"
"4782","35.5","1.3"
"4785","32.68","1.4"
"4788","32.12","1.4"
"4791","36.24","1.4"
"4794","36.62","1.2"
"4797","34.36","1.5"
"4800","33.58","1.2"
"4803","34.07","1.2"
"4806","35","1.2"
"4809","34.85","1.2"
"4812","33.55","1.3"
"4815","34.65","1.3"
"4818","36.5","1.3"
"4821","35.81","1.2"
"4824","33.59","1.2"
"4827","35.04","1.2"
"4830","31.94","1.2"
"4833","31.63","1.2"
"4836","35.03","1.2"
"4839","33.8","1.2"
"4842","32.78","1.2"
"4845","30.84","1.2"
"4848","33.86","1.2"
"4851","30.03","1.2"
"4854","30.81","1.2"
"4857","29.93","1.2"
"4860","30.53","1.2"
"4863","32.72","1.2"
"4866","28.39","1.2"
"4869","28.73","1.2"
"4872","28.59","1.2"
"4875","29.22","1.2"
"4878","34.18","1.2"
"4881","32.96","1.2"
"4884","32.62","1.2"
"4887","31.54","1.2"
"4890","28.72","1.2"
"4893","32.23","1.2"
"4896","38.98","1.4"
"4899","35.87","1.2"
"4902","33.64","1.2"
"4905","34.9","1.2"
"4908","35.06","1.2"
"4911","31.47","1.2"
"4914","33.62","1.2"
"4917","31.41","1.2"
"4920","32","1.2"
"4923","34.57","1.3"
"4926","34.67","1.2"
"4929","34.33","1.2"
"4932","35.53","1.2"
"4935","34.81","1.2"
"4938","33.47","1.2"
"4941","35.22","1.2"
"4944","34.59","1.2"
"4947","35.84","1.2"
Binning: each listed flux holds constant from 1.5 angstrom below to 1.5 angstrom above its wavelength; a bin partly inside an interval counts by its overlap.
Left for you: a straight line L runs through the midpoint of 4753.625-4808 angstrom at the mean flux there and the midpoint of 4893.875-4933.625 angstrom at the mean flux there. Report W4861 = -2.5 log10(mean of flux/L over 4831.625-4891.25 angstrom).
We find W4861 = 0.09 mag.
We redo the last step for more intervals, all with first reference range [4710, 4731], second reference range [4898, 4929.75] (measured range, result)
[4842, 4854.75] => 0.07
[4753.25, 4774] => 0.04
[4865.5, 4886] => 0.10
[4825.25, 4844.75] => 0.02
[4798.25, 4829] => -0.03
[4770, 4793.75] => -0.02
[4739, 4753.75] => -0.04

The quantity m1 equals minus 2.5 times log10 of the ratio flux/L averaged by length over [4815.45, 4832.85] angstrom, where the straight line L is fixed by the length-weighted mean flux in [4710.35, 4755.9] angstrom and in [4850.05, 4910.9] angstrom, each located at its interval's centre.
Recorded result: -0.05 mag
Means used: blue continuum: 34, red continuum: 32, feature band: 34.4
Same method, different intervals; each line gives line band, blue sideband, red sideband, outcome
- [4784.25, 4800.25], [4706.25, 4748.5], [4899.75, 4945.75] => -0.023 mag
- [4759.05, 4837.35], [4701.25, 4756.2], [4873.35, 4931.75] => -0.016 mag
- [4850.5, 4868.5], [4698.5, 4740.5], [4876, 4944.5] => 0.108 mag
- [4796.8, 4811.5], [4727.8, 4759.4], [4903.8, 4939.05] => -0.010 mag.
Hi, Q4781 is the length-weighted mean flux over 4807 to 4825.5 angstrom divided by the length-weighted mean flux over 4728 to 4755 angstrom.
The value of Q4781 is 1.0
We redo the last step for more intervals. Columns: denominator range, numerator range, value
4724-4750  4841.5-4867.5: 0.91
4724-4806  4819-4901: 0.95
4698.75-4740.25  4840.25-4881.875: 0.94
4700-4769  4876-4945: 1.01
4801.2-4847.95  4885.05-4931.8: 0.99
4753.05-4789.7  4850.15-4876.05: 0.90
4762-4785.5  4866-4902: 0.96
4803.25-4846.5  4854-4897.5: 0.92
